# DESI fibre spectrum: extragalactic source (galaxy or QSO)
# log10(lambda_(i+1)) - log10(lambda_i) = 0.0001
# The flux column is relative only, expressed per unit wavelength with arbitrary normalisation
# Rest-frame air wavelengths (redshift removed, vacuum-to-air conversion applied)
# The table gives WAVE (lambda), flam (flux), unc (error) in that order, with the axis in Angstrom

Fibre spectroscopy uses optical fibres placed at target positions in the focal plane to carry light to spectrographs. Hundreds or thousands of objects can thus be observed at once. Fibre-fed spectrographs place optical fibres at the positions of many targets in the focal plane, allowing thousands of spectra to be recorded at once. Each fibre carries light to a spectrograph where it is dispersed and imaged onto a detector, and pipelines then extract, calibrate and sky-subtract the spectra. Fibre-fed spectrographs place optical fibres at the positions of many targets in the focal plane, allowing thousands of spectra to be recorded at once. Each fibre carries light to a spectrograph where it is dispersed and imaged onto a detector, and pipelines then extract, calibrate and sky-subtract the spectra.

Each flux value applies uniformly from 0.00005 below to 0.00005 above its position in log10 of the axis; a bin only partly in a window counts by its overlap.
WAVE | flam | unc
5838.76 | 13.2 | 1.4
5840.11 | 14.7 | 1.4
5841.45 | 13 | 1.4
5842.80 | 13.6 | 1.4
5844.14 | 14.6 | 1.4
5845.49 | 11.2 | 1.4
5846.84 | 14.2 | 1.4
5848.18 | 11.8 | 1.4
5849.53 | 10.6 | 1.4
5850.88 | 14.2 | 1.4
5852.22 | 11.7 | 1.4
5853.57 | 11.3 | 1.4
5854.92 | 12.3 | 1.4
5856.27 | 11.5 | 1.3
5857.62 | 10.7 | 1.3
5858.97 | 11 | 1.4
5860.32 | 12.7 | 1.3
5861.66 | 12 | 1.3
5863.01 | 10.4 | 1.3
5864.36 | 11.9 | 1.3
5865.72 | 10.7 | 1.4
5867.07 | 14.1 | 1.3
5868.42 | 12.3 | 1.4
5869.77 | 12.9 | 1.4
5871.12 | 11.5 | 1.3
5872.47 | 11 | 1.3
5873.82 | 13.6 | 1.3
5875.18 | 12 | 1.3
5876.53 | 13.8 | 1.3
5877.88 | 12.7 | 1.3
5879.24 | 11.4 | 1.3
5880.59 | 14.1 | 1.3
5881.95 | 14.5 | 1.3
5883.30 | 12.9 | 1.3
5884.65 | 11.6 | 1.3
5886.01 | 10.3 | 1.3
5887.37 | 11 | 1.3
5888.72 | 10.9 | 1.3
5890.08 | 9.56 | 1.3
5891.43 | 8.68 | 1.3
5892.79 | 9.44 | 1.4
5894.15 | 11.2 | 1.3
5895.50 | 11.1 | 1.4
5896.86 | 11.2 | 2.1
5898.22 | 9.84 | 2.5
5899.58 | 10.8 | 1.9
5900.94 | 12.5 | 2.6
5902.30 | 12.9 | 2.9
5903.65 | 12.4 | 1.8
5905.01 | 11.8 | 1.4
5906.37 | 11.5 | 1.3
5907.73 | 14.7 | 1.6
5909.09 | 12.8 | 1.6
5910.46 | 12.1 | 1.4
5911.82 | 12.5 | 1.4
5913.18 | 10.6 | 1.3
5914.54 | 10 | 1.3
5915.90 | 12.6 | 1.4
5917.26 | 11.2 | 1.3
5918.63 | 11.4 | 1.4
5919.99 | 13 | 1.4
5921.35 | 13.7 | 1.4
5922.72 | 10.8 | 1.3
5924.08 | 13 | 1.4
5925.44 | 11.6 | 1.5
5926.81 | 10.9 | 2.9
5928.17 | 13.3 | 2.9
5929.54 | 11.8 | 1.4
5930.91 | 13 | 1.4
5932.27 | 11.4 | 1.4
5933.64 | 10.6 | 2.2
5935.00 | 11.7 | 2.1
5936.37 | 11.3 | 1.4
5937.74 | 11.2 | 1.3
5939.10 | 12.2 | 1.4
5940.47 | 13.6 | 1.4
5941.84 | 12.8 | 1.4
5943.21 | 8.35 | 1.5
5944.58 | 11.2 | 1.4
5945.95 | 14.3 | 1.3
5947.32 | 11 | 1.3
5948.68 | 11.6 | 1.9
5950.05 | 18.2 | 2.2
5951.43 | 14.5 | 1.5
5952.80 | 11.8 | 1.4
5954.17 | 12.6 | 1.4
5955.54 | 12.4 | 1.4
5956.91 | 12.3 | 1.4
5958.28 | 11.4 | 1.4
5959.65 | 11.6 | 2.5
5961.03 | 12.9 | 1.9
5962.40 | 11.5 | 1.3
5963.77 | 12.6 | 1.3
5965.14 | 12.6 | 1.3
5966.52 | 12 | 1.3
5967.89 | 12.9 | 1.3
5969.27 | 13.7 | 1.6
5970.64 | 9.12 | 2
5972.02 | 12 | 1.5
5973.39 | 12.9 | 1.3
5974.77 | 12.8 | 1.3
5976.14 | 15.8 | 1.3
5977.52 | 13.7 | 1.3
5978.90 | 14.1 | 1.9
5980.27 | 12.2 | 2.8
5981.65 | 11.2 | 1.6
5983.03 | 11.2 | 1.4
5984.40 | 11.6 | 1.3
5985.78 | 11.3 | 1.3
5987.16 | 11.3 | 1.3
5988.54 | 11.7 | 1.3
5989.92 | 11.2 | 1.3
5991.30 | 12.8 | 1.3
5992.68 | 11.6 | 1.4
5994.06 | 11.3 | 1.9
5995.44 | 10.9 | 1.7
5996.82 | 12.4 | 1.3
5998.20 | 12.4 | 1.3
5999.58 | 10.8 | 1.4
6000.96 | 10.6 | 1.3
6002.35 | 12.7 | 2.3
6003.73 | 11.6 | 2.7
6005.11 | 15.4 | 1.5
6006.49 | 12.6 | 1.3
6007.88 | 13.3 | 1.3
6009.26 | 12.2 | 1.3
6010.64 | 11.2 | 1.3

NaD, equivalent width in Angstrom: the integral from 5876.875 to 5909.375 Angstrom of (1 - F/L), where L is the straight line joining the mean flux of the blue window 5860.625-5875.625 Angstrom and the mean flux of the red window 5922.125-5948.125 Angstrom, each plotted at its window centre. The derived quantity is 0.79 Angstrom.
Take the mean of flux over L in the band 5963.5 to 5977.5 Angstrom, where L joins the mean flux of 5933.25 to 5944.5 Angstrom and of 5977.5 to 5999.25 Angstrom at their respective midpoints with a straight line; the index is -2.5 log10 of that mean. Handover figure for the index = -0.09 mag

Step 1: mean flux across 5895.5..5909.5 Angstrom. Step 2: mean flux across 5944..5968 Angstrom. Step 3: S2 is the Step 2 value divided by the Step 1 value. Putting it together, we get 1.1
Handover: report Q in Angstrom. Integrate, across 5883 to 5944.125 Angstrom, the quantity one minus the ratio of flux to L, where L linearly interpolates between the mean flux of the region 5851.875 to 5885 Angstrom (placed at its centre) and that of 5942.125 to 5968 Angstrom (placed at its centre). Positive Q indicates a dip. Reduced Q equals 3.6 Angstrom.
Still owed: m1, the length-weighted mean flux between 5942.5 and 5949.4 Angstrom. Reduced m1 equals 11.3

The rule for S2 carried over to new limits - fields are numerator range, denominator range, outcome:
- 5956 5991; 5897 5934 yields 1.02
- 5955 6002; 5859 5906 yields 1.03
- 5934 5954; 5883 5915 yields 1.09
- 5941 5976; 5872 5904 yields 1.07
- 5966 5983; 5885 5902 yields 1.19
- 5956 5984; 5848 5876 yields 1.04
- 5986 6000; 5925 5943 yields 0.98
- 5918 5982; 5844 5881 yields 1.02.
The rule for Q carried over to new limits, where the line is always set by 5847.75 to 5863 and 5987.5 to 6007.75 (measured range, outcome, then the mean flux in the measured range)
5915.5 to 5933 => -0.36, 12.1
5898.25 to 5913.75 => -0.40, 12.1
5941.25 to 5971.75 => -0.99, 12.3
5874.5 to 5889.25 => -0.64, 12.3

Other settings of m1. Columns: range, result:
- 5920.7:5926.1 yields 12.3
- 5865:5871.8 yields 12.3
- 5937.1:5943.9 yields 11.6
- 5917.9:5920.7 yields 12.2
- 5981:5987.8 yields 11.3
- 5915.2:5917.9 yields 11.9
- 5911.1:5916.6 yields 11.4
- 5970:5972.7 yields 10.6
